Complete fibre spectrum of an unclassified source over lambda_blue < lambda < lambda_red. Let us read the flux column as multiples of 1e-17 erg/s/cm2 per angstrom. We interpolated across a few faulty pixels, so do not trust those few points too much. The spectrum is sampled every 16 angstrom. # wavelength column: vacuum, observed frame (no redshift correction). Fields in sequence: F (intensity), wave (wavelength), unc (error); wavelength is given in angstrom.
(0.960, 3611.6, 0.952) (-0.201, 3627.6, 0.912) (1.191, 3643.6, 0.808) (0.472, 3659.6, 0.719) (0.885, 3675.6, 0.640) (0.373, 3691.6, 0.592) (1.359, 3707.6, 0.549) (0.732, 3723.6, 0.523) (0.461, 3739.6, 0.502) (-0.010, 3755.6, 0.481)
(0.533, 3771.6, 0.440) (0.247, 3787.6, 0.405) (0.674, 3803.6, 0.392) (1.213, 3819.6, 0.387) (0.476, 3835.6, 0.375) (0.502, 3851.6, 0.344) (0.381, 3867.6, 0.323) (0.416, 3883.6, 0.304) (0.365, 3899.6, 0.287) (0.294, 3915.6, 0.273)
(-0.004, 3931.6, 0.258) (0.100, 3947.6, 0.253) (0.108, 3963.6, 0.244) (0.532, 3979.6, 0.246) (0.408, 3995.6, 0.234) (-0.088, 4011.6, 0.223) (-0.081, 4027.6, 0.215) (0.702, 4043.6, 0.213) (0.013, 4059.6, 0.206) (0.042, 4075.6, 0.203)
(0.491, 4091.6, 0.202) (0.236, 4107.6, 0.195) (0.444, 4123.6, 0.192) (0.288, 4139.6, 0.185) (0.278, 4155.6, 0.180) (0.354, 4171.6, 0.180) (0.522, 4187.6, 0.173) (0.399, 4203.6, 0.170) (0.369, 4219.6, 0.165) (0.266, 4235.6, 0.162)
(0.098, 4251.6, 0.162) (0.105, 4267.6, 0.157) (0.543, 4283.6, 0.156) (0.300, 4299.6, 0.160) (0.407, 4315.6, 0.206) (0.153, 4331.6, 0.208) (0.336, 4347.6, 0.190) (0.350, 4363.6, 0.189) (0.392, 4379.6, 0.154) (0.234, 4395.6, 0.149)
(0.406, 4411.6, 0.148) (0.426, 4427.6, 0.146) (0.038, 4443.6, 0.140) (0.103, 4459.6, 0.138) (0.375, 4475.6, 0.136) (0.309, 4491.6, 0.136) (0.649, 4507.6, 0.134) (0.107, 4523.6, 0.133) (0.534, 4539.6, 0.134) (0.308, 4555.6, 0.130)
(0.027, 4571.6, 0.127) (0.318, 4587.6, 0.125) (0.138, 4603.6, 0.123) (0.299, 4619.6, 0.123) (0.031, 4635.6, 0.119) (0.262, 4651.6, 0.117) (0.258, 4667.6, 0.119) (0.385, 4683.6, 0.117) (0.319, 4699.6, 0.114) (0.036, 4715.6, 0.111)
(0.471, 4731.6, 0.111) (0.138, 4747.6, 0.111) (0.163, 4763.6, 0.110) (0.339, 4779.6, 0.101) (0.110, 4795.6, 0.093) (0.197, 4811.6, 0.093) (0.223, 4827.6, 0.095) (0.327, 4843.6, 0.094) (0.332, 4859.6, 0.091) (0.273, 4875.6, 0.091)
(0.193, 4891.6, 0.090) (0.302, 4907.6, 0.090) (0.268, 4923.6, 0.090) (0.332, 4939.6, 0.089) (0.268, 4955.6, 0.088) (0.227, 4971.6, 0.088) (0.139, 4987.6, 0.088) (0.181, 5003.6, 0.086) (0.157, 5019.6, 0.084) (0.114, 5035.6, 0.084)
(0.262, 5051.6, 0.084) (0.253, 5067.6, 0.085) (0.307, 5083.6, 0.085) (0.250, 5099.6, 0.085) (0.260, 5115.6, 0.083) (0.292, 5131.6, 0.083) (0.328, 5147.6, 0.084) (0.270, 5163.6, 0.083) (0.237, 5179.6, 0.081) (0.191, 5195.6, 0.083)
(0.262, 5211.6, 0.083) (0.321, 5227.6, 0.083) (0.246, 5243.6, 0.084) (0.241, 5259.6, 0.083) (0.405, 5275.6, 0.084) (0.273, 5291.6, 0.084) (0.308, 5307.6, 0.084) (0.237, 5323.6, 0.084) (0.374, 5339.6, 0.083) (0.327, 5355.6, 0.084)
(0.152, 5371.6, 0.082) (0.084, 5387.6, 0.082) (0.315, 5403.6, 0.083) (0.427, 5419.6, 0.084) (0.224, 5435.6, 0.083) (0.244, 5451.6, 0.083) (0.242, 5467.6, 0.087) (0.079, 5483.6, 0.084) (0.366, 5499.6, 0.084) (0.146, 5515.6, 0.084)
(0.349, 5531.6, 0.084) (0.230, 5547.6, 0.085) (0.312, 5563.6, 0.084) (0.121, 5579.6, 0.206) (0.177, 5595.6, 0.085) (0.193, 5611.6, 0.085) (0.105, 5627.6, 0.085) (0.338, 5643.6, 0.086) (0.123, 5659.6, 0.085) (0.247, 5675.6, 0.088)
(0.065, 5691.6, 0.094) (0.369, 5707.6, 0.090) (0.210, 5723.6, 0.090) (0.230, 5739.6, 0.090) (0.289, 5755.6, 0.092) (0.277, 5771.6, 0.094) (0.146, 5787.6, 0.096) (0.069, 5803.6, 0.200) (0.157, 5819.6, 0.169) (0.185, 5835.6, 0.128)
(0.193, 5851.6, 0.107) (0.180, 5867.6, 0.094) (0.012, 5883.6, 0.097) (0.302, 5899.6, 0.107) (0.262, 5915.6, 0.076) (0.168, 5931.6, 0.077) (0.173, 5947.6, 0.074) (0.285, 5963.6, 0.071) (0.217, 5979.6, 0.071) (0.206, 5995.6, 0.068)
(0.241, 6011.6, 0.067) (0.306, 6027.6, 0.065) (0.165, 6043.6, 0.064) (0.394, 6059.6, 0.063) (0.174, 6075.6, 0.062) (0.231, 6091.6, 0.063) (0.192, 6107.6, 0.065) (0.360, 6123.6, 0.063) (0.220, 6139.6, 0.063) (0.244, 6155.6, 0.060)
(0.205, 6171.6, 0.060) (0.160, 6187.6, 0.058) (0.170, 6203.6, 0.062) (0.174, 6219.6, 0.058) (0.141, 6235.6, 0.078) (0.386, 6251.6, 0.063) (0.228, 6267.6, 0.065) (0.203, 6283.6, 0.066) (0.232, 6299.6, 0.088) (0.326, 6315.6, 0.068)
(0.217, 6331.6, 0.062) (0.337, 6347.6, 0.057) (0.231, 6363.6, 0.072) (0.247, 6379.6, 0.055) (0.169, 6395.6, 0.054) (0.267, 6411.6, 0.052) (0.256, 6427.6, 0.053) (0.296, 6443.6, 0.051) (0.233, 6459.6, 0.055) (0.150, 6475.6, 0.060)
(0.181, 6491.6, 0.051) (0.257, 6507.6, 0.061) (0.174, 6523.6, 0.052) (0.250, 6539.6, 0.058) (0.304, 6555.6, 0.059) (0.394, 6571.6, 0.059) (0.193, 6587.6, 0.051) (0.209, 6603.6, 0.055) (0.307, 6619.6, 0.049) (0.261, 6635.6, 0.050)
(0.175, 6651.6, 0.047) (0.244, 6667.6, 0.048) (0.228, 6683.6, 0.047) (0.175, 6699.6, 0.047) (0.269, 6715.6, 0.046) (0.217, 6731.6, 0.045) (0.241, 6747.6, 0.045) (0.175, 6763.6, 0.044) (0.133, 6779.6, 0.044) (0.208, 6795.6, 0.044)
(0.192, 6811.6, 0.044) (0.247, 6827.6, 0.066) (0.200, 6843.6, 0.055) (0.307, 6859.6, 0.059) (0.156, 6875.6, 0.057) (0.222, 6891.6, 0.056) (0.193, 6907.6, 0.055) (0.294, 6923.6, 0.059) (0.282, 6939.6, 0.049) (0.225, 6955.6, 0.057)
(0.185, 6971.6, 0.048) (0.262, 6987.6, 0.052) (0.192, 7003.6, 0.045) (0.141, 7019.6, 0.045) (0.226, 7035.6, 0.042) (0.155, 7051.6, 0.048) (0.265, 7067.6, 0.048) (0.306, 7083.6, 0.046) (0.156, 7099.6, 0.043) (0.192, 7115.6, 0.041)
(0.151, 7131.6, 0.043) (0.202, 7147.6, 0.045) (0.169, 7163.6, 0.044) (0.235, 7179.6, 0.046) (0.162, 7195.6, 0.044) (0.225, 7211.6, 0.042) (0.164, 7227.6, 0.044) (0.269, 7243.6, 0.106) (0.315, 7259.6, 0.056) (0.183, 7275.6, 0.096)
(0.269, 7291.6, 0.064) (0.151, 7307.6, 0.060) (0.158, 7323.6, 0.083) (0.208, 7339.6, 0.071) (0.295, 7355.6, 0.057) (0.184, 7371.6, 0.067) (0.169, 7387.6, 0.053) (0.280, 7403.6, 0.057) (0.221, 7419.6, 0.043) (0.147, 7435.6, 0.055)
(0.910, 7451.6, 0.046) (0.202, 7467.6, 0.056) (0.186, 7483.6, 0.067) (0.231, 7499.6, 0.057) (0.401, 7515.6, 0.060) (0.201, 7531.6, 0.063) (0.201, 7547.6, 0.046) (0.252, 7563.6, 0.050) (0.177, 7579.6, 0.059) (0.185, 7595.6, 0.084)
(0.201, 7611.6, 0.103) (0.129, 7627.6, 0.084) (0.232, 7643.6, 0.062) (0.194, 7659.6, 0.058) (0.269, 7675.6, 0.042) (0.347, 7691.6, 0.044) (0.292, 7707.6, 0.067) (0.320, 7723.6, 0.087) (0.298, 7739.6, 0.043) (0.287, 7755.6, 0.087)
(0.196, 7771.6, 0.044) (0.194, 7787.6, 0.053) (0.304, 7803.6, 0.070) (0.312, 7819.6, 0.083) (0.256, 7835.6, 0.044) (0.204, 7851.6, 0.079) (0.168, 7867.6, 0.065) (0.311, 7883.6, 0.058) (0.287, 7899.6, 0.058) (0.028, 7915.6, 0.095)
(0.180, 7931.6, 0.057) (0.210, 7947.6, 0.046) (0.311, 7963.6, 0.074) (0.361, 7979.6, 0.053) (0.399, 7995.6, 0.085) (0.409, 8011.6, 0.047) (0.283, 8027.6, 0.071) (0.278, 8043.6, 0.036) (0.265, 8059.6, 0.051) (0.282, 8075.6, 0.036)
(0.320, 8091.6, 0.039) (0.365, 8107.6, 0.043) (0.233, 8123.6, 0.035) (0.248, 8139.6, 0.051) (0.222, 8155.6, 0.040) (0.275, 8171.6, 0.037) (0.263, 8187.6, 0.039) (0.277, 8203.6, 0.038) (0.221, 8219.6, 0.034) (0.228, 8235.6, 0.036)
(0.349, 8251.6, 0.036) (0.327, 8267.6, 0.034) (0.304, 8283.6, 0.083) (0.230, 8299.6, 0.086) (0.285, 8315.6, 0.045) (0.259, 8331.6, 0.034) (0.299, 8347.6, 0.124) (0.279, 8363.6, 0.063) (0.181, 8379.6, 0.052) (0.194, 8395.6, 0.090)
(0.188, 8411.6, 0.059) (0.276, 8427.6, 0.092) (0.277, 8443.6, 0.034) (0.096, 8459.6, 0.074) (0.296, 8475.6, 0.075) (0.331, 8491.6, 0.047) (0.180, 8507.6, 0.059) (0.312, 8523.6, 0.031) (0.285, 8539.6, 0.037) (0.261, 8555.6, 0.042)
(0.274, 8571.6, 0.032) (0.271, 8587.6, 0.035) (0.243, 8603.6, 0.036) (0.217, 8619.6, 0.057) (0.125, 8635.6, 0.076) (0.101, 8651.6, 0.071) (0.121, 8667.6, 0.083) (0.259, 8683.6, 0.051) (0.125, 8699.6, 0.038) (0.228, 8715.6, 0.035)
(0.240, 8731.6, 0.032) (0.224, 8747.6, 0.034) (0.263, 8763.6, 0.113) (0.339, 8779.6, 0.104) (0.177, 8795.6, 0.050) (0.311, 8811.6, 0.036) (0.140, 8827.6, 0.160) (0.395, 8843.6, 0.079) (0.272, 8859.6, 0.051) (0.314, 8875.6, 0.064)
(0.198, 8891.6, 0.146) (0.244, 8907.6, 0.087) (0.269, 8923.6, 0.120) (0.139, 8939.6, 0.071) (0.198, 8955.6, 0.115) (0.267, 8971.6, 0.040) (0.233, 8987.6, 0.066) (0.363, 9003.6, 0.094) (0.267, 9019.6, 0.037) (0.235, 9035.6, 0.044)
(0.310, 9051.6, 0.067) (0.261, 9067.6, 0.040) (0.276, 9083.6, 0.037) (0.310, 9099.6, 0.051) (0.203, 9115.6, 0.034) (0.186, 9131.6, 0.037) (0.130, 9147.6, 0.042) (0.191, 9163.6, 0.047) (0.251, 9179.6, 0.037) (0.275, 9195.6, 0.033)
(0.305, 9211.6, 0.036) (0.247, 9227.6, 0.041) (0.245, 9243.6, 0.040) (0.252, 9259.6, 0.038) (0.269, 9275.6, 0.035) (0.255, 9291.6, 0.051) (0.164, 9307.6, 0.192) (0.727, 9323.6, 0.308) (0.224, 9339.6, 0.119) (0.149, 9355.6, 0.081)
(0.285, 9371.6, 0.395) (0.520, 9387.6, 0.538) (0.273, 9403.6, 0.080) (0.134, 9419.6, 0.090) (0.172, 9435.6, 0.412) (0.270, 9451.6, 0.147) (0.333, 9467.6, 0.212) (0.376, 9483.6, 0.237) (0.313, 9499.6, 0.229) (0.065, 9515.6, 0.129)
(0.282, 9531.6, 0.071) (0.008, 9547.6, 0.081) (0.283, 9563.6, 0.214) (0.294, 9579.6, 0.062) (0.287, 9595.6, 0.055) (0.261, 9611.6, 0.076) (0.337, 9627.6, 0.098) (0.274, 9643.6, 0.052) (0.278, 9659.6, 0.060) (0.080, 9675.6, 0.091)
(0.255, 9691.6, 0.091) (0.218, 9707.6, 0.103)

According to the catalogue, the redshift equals 0.999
